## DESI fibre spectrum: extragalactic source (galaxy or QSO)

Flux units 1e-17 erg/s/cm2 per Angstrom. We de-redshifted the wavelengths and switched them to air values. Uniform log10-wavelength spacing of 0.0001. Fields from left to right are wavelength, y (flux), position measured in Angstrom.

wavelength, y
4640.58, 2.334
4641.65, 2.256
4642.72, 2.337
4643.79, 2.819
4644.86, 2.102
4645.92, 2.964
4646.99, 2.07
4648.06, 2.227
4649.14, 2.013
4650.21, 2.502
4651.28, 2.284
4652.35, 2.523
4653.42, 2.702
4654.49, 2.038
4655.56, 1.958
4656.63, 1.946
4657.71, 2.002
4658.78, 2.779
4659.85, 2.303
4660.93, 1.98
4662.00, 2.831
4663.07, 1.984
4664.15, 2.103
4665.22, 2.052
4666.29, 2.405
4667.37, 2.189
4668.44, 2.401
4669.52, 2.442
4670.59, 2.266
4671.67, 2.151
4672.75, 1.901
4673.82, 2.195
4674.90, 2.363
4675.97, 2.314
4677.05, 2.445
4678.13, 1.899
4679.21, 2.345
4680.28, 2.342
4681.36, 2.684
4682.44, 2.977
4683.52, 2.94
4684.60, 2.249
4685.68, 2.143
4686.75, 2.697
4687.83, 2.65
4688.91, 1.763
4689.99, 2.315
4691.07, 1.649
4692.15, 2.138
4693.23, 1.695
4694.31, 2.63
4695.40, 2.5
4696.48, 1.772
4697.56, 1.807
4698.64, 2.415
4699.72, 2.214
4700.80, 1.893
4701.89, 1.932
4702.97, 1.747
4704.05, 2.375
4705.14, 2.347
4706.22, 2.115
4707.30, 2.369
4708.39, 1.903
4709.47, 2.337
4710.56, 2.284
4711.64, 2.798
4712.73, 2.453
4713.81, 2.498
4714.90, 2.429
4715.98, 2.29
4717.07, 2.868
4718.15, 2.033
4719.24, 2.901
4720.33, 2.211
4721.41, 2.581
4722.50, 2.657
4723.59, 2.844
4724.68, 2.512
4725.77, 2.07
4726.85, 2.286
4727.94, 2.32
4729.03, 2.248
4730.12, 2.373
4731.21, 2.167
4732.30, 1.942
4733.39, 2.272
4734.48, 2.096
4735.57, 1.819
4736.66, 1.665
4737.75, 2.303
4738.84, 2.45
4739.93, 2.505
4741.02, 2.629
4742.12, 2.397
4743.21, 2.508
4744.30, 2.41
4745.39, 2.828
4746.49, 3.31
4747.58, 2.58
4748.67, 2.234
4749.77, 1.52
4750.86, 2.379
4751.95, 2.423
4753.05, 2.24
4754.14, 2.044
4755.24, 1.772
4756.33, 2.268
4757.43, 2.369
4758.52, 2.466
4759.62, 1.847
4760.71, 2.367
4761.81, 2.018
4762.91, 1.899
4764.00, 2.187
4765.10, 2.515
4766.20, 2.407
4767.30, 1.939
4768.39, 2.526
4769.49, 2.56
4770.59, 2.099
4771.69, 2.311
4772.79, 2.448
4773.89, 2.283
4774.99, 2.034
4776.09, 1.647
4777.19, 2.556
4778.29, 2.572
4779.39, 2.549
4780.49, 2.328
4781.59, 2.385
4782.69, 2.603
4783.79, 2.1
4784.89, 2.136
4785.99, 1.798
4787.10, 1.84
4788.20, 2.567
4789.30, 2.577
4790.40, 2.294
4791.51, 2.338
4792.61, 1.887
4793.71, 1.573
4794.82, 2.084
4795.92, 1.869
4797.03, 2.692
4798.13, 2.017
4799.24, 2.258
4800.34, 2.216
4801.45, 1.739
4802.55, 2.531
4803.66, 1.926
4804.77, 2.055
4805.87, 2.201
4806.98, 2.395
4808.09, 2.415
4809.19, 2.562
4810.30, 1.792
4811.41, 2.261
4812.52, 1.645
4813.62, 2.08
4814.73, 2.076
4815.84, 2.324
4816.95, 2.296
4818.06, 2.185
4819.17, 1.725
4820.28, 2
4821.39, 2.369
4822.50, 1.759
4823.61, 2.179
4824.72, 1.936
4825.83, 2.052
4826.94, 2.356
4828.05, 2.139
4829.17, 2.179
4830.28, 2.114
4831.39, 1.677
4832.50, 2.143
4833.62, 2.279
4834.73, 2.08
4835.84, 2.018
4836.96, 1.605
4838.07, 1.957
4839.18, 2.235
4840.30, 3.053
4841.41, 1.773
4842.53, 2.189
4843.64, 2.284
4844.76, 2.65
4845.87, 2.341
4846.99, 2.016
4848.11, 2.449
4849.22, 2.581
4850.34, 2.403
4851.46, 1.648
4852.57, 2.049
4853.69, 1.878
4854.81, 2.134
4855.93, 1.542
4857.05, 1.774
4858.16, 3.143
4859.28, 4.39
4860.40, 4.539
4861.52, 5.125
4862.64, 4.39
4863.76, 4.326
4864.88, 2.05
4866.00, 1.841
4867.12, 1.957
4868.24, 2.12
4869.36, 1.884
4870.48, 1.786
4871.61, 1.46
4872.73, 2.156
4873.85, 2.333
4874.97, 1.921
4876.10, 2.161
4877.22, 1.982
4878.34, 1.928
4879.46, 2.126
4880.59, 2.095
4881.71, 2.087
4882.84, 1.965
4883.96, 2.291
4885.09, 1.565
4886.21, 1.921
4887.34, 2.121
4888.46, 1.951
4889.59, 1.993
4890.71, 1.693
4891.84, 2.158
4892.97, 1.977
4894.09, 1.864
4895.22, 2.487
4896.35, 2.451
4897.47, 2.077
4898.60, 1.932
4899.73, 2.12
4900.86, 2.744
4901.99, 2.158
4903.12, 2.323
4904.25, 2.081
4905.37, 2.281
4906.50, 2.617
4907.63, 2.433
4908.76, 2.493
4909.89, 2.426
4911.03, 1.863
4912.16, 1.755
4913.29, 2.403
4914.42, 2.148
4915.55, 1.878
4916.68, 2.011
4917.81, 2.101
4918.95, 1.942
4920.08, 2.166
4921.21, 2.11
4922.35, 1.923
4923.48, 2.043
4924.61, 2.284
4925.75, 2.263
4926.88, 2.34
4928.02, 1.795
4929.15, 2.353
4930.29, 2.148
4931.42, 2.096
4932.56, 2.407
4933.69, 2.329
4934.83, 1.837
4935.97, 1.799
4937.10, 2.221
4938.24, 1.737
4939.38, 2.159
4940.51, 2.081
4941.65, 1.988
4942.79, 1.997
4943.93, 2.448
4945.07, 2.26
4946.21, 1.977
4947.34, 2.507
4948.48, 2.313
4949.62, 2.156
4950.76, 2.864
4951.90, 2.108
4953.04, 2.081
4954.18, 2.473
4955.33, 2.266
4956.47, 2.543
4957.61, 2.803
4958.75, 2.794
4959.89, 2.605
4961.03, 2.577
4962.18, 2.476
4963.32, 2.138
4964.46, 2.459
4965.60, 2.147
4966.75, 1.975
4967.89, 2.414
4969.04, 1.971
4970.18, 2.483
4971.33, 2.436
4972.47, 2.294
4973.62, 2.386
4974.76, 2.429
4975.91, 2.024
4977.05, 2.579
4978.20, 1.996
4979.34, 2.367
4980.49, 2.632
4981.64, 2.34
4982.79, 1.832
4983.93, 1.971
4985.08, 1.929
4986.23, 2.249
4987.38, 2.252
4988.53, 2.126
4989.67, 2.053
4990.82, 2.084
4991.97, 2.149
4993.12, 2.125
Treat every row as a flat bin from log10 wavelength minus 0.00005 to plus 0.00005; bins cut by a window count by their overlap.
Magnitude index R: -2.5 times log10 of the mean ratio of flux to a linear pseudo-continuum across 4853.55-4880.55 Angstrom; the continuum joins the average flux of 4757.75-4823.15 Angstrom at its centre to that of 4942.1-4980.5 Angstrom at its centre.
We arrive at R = -0.127 mag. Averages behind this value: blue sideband 2.19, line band 2.54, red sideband 2.35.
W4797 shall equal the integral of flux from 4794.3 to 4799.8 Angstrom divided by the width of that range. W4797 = 2.19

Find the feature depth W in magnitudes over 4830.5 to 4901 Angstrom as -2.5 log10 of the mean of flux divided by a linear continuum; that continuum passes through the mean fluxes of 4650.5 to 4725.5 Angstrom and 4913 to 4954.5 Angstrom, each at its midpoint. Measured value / -0.042 mag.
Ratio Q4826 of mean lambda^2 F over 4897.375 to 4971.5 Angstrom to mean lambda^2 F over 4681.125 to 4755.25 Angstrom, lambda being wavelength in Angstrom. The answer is 1.05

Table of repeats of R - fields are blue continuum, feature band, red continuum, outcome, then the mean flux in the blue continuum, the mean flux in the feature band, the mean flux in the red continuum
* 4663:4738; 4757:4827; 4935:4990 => 0.04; 2.27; 2.19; 2.26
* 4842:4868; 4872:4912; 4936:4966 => 0.19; 2.68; 2.13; 2.31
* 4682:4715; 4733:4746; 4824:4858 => -0.05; 2.25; 2.33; 2.13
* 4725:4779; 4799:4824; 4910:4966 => 0.06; 2.27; 2.13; 2.21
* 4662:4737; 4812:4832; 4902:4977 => 0.10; 2.28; 2.06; 2.24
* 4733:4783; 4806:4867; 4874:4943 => -0.08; 2.29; 2.36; 2.11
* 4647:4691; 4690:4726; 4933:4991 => 0.00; 2.3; 2.28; 2.26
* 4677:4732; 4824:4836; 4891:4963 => 0.08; 2.31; 2.09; 2.22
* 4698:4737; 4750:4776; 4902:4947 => 0.02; 2.29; 2.22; 2.14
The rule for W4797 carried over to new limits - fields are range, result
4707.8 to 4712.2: 2.33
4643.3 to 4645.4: 2.47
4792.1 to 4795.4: 1.85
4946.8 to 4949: 2.41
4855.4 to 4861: 3.1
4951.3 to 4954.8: 2.22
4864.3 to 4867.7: 1.97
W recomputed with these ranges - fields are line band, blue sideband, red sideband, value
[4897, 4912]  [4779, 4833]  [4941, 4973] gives 0.01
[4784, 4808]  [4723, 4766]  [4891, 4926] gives 0.05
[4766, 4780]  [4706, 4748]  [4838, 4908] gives 0.03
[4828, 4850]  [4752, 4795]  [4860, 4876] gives 0.16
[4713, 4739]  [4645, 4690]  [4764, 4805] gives -0.03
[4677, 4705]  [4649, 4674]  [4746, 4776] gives 0.01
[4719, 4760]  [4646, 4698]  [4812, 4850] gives -0.05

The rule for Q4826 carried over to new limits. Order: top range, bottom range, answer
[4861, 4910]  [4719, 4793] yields 1.04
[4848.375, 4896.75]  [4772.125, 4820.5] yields 1.10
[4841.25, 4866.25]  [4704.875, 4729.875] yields 1.19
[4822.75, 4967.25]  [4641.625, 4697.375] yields 1.08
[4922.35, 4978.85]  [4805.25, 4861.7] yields 1.04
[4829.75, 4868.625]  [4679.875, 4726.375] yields 1.13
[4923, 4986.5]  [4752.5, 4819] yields 1.10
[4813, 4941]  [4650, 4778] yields 1.04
